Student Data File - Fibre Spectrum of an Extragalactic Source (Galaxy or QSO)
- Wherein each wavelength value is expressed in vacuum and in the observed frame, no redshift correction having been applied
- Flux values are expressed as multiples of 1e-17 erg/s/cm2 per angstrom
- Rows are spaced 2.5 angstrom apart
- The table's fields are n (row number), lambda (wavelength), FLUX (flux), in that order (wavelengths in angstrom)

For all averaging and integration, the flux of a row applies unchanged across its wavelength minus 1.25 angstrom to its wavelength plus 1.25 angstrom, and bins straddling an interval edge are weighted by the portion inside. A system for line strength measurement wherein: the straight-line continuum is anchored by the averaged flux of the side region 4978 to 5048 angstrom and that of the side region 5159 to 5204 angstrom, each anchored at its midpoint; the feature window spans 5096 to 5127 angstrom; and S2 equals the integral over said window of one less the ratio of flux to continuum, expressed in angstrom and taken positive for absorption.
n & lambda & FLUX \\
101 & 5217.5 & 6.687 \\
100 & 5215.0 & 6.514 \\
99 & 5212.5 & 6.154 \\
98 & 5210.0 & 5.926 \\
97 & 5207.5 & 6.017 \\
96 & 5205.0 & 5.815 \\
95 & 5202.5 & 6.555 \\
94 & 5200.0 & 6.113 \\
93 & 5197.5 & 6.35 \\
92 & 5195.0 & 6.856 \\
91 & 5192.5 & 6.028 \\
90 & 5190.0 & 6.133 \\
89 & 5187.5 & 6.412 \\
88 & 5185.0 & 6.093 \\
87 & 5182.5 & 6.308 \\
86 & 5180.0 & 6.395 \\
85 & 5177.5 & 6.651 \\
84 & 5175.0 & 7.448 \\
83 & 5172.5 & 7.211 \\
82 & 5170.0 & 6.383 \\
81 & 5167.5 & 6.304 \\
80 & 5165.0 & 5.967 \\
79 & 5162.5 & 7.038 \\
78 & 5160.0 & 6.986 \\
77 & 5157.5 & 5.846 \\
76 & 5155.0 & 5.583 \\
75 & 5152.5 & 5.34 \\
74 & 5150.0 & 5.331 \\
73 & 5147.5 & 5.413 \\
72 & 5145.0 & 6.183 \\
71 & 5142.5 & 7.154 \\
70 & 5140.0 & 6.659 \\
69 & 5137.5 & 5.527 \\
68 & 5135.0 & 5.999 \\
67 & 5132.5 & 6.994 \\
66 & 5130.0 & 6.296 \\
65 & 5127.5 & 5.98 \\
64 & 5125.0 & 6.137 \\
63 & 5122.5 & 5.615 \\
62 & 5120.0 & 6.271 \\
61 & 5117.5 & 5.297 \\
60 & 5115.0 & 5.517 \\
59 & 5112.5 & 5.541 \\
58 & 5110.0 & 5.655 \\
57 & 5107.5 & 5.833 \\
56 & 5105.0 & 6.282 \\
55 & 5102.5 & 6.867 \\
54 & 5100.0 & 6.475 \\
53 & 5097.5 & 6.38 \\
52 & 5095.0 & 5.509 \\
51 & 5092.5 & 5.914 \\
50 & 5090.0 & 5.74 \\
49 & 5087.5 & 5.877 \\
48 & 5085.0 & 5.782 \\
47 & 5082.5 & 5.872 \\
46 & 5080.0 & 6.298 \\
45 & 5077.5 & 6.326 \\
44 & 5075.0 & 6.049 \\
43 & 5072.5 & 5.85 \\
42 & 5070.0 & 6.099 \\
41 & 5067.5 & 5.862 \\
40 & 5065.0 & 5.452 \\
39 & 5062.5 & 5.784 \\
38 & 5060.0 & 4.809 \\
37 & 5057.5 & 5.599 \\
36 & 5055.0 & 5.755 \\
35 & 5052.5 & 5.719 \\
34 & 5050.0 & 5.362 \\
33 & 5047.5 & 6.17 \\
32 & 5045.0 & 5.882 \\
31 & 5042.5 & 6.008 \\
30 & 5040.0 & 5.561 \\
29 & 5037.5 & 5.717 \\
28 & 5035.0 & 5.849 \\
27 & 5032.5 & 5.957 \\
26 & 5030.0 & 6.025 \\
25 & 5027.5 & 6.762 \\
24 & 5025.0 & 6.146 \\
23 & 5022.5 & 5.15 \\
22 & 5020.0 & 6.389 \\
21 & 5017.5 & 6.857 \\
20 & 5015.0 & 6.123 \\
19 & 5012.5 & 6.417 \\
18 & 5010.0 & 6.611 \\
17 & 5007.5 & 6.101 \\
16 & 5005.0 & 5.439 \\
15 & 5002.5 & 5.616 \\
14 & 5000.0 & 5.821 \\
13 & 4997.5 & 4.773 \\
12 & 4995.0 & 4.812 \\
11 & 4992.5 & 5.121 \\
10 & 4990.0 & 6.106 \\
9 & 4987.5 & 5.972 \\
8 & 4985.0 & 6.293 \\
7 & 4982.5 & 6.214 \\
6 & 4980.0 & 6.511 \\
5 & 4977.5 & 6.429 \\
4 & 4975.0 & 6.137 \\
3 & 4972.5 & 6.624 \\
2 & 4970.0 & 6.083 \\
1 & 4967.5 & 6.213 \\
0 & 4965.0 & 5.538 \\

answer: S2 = 1.4 angstrom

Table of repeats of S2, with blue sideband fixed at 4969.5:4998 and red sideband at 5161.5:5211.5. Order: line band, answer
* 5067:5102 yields 0.8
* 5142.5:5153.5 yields 1.0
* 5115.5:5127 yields 0.8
